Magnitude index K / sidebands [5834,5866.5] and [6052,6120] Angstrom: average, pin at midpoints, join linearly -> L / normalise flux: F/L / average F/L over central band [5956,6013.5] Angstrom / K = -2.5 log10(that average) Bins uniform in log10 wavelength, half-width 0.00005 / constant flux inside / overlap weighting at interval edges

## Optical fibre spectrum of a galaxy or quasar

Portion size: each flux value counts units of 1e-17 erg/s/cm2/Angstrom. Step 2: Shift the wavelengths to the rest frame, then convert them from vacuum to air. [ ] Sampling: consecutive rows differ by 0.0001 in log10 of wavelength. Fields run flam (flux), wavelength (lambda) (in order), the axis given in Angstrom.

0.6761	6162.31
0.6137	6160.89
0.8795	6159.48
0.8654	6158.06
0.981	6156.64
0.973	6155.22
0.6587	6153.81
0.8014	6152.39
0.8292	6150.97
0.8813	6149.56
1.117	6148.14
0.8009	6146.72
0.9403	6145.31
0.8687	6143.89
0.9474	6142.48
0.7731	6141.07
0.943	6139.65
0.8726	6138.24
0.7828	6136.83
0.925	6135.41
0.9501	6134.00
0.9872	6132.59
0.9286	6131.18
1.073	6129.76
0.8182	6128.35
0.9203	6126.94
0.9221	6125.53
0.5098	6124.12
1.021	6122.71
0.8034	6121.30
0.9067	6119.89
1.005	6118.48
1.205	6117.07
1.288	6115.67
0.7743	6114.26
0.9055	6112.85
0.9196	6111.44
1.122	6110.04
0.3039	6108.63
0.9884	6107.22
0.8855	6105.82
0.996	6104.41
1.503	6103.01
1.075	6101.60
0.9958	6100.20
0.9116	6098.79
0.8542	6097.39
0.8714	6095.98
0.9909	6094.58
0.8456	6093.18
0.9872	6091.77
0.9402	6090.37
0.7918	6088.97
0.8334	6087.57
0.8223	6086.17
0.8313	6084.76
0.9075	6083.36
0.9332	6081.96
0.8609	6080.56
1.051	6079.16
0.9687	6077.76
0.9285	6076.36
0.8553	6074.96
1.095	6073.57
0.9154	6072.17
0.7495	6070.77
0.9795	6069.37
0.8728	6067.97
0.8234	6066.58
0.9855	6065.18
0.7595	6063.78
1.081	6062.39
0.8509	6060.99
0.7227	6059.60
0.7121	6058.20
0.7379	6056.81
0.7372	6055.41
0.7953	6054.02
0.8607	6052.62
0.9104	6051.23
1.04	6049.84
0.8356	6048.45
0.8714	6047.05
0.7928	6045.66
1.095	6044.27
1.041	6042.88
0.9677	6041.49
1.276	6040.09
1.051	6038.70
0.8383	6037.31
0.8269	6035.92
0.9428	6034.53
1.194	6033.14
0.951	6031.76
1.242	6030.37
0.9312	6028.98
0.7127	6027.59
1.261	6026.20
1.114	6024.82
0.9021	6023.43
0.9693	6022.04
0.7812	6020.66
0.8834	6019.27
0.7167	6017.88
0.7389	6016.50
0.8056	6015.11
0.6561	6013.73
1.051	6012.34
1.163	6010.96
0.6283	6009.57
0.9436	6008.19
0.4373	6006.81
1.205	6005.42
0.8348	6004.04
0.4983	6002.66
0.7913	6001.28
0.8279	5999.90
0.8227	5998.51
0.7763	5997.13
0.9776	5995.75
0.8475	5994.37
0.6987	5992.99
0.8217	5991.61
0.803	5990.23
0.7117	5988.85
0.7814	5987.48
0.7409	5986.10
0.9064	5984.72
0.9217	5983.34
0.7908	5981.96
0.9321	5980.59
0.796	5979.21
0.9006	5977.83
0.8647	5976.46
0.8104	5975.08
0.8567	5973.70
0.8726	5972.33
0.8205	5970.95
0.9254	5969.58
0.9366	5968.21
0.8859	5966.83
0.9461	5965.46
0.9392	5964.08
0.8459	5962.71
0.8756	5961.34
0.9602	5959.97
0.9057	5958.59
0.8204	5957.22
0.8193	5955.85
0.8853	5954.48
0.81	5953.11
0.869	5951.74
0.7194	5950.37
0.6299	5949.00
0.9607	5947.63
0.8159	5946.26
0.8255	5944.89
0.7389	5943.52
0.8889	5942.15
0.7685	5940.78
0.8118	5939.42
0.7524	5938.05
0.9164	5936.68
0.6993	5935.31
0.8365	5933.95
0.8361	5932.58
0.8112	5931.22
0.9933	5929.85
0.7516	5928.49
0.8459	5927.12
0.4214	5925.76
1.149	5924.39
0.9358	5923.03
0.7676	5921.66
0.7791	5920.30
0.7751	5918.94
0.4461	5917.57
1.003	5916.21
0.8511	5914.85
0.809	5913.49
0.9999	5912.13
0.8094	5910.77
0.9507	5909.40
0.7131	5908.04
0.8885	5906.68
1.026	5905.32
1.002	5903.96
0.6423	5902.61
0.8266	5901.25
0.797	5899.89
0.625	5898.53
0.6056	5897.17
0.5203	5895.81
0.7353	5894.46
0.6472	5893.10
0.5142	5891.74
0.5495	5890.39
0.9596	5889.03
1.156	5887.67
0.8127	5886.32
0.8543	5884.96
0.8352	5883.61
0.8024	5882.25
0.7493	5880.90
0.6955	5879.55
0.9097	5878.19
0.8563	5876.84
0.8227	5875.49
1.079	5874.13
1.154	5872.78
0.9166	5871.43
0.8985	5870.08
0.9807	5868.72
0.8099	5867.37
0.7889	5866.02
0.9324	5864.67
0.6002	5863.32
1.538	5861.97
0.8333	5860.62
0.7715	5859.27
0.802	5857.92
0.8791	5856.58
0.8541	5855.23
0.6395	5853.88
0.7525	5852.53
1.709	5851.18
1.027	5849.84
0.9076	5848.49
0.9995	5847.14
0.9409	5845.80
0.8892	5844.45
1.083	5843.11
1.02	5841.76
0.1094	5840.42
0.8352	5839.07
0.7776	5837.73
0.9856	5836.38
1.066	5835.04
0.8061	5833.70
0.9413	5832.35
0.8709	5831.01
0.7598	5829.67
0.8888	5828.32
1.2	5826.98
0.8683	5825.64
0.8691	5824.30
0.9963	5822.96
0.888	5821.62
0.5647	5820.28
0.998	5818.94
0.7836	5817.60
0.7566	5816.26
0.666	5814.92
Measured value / 0.08 mag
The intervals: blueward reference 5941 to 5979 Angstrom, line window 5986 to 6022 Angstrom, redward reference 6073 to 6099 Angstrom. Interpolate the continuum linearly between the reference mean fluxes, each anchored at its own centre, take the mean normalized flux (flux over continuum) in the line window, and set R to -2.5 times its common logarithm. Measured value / 0.08 mag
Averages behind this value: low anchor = 0.855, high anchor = 0.909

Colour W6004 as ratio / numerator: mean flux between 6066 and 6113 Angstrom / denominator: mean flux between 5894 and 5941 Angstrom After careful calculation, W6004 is 1.1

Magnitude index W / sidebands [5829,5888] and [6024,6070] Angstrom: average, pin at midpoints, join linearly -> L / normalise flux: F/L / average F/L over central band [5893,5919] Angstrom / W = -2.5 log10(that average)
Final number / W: 0.15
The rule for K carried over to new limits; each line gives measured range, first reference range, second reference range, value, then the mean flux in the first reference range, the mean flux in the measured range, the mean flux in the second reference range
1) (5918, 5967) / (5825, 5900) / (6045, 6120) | 0.064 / 0.864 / 0.831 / 0.911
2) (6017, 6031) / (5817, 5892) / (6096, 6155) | -0.047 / 0.887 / 0.947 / 0.92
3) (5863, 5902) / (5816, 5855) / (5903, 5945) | 0.068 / 0.895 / 0.809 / 0.831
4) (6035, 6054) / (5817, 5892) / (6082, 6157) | -0.049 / 0.887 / 0.948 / 0.915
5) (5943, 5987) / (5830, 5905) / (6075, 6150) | 0.037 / 0.857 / 0.854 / 0.924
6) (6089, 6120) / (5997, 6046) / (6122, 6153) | -0.079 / 0.91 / 0.965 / 0.892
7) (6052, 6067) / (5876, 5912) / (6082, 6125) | 0.094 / 0.791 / 0.824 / 0.927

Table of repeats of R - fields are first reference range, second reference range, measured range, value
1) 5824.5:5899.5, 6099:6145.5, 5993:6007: 0.12 mag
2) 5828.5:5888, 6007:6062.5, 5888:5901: 0.30 mag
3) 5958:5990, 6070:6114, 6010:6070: -0.02 mag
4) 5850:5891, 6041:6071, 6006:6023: 0.08 mag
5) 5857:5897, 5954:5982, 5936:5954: 0.08 mag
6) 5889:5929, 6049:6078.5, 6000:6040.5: -0.07 mag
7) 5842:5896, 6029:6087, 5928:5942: 0.09 mag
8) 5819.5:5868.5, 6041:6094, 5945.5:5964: 0.06 mag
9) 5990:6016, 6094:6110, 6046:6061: 0.08 mag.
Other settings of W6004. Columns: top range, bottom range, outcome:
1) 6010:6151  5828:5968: 1.09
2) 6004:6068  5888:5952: 1.14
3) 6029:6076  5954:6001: 1.08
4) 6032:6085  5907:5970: 1.09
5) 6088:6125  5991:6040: 1.06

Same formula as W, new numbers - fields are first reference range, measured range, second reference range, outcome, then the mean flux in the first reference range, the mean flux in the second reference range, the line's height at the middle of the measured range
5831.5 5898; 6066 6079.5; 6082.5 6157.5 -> -0.02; 0.864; 0.915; 0.905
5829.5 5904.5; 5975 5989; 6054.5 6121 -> 0.06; 0.855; 0.916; 0.887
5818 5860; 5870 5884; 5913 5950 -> -0.03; 0.893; 0.807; 0.858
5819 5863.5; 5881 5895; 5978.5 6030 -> 0.13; 0.904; 0.845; 0.887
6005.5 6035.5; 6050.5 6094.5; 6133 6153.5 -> 0.03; 0.911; 0.885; 0.9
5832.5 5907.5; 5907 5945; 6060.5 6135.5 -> 0.07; 0.859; 0.927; 0.875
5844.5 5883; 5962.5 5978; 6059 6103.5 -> 0.04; 0.915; 0.923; 0.919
